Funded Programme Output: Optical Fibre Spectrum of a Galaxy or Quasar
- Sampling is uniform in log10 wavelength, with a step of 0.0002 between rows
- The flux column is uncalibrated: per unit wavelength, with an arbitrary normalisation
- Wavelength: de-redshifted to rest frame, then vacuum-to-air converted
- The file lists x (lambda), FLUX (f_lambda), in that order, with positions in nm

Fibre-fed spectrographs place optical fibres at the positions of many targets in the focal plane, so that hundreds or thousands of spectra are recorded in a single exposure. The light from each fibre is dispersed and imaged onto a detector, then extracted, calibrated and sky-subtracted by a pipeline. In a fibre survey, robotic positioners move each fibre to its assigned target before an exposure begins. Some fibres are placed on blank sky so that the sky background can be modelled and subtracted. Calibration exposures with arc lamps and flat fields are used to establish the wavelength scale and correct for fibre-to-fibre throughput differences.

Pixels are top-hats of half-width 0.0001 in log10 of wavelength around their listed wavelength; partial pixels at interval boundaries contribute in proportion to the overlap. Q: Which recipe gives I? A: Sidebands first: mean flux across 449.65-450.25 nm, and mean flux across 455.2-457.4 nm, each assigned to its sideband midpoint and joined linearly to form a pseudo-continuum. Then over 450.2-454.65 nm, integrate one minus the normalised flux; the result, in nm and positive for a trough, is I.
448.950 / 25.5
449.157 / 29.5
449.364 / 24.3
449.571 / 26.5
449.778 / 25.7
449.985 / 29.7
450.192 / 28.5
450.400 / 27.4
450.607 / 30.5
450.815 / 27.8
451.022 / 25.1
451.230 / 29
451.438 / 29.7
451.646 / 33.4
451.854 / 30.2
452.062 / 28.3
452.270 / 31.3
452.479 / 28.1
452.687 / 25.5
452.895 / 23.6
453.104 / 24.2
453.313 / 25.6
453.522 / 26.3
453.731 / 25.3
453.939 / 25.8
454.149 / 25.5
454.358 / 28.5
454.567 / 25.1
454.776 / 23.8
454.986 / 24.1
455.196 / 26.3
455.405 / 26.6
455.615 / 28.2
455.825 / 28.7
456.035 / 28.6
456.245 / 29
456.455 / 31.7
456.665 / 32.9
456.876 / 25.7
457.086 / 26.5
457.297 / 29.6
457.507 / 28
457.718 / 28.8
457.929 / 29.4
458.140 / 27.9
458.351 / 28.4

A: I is 0.11 nm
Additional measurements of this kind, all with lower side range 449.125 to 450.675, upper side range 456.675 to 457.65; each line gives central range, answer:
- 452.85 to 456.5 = 0.187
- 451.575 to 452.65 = -0.082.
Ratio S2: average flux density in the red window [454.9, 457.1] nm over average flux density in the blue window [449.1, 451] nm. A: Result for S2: 1.02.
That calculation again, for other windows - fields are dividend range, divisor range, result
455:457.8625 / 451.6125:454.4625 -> 1.05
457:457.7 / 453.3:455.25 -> 1.10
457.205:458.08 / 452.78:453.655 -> 1.16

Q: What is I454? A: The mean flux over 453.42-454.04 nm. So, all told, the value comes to 25.8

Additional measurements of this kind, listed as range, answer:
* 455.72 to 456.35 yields 28.8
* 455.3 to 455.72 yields 27.4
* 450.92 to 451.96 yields 29.5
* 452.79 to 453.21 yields 23.9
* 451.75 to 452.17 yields 29.3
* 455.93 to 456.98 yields 29.6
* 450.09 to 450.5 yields 27.9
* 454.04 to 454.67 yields 26.3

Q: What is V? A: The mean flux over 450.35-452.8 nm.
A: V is 28.9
